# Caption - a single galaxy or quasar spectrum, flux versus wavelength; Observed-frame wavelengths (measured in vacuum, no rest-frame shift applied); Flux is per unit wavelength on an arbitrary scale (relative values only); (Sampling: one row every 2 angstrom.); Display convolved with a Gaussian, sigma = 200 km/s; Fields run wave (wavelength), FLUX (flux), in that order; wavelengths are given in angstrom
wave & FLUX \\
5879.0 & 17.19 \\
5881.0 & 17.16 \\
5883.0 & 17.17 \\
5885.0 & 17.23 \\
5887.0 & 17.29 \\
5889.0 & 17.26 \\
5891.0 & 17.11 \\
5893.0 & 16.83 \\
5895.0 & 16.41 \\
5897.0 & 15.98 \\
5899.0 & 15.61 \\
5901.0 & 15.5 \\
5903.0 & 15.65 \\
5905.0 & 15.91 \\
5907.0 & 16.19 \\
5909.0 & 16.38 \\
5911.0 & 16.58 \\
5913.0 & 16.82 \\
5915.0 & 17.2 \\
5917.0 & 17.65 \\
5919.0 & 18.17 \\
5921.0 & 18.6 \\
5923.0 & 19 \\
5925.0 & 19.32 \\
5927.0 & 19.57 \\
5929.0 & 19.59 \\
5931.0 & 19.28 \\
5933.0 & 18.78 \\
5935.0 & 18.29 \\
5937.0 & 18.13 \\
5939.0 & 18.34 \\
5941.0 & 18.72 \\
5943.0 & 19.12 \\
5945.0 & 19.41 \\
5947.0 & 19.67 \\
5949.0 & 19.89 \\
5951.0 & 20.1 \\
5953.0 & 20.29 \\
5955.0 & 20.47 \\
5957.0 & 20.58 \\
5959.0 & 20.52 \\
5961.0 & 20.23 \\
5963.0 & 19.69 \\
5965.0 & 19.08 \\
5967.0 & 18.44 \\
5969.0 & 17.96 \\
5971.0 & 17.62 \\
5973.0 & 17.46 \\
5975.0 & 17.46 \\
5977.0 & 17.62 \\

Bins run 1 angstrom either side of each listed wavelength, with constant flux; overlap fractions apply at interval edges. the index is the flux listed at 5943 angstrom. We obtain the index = 19.12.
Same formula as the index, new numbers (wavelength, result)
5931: 19.28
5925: 19.32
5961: 20.23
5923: 19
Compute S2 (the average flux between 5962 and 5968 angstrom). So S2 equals 19.1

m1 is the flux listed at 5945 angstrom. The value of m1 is 19.41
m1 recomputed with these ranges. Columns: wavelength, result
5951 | 20.1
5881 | 17.16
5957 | 20.58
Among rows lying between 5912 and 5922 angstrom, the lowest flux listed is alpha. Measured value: 16.82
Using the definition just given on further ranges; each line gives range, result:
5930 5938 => 18.13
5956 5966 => 19.08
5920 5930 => 18.6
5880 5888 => 17.16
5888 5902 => 15.5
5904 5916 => 15.91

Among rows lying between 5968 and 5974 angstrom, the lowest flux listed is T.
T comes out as 17.46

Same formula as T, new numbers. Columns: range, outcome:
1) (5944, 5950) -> 19.41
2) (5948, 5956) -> 19.89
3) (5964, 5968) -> 18.44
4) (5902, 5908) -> 15.65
